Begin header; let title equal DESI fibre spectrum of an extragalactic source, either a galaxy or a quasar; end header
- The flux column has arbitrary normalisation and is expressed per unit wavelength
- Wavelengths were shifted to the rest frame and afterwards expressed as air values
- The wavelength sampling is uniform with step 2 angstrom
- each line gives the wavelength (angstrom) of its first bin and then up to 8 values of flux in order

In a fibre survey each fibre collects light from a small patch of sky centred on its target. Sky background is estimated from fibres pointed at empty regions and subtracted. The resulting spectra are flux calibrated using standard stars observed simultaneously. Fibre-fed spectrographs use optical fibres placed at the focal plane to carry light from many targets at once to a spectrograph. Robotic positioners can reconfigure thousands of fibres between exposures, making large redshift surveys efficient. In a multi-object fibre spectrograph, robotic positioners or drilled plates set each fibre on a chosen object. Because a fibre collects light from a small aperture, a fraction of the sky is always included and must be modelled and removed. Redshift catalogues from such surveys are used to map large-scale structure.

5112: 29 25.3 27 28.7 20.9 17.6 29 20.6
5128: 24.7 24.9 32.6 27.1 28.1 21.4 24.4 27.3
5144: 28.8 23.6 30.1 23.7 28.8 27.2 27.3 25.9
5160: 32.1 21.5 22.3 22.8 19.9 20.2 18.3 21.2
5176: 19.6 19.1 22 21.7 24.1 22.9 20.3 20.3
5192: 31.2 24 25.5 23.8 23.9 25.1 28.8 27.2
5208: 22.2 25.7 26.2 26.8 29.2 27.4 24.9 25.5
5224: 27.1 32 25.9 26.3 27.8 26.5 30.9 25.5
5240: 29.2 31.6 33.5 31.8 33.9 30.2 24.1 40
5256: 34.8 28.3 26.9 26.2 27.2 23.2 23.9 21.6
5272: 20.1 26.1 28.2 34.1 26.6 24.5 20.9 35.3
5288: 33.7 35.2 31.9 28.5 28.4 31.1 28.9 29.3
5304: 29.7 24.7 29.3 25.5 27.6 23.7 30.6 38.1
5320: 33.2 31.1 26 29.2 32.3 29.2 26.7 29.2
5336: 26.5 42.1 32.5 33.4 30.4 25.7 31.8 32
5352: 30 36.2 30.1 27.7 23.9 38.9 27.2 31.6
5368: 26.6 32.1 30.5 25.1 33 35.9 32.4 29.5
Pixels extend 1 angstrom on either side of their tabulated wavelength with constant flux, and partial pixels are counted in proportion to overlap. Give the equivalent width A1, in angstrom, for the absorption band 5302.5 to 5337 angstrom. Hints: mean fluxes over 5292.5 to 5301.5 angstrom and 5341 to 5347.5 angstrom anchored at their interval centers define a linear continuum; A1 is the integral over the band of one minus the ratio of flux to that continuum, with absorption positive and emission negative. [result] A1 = 0.8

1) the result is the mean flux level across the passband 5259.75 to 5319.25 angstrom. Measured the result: 28.1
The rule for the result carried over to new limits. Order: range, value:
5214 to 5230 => 27.3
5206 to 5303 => 28.3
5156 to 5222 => 24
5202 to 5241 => 27.1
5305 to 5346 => 30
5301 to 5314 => 27.4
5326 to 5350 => 30.9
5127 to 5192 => 24.3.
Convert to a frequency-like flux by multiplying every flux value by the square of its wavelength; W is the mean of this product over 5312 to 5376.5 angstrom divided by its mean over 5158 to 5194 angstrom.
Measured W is 1.44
